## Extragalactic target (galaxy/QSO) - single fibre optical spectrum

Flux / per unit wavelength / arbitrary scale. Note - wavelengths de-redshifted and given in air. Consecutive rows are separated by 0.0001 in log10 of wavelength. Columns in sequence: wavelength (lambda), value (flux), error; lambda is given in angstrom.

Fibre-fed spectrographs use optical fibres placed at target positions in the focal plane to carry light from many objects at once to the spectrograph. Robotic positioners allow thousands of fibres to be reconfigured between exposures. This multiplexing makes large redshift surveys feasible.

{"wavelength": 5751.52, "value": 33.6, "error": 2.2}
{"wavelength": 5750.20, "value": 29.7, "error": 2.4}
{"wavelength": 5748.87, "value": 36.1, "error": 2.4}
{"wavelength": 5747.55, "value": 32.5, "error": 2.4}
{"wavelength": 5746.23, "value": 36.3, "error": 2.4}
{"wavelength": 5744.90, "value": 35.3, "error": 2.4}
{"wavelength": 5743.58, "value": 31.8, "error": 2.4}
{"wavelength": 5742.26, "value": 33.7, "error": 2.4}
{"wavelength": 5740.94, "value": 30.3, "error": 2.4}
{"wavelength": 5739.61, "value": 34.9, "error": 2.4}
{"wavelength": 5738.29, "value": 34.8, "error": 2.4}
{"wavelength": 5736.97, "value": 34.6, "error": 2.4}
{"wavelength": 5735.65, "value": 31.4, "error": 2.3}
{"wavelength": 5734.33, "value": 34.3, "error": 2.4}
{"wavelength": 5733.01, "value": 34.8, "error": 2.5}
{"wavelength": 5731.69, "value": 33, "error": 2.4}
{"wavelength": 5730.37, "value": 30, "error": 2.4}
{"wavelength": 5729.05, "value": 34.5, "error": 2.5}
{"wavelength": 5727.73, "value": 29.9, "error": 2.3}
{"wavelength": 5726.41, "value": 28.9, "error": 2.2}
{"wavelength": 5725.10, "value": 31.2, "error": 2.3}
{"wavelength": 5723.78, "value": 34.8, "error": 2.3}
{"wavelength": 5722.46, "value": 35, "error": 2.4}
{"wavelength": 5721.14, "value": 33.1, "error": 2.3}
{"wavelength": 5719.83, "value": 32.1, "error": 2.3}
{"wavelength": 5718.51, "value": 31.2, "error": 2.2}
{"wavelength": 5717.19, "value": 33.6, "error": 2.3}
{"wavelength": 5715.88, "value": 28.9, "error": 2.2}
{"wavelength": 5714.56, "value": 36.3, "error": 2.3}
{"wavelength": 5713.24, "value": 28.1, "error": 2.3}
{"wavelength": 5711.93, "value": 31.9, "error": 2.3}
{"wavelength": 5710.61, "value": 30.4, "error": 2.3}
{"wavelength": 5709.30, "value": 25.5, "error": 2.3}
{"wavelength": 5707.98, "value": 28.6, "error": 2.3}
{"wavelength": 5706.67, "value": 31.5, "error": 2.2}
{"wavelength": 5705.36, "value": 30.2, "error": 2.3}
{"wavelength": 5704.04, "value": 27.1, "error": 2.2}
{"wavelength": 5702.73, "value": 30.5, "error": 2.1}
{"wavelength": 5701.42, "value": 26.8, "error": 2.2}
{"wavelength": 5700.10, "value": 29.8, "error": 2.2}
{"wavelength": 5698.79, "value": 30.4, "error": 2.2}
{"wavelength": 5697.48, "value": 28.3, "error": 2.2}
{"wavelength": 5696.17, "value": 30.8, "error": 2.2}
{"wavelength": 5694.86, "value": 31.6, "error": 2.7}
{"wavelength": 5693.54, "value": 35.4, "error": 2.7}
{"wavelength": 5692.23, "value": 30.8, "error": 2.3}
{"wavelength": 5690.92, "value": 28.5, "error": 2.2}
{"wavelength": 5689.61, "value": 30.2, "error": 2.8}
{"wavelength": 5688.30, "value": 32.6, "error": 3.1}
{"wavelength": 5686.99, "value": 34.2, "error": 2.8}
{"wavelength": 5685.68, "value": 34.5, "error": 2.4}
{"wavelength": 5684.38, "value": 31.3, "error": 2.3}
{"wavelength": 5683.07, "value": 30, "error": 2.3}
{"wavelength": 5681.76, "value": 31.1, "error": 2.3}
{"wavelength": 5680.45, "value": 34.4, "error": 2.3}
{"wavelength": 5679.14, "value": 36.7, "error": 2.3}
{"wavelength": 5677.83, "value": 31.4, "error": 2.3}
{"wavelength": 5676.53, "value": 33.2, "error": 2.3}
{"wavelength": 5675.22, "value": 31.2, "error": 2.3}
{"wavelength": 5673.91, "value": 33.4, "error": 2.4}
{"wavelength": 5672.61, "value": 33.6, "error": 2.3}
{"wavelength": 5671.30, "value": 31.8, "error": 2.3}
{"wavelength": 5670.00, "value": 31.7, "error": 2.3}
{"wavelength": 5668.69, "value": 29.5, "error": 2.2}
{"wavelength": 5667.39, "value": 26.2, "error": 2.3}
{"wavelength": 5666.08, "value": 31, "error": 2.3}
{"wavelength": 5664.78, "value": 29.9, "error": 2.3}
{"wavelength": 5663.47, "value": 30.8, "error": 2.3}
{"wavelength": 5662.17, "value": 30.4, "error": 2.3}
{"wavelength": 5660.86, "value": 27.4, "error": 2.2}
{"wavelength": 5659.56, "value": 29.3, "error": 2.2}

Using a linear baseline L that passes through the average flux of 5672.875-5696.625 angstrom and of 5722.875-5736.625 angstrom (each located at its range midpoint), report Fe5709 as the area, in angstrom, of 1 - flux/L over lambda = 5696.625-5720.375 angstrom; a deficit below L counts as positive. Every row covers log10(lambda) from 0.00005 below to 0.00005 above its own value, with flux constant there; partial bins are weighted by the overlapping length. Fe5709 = 1.7 angstrom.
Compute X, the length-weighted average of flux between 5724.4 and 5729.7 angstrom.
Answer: 31.2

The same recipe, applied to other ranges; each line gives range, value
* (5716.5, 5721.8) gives 32.5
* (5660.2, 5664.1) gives 29.5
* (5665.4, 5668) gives 28.6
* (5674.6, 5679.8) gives 33.1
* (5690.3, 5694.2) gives 31.6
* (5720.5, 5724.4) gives 34.3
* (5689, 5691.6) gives 29.4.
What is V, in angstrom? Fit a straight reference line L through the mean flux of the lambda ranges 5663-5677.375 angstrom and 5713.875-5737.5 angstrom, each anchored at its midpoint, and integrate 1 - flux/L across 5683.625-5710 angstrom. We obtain 1.2 angstrom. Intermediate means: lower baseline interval 31.1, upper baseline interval 32.6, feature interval 30.4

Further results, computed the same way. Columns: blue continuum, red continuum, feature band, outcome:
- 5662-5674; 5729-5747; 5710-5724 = 0.19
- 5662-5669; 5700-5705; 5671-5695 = -2.79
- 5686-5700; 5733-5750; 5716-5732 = 0.35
